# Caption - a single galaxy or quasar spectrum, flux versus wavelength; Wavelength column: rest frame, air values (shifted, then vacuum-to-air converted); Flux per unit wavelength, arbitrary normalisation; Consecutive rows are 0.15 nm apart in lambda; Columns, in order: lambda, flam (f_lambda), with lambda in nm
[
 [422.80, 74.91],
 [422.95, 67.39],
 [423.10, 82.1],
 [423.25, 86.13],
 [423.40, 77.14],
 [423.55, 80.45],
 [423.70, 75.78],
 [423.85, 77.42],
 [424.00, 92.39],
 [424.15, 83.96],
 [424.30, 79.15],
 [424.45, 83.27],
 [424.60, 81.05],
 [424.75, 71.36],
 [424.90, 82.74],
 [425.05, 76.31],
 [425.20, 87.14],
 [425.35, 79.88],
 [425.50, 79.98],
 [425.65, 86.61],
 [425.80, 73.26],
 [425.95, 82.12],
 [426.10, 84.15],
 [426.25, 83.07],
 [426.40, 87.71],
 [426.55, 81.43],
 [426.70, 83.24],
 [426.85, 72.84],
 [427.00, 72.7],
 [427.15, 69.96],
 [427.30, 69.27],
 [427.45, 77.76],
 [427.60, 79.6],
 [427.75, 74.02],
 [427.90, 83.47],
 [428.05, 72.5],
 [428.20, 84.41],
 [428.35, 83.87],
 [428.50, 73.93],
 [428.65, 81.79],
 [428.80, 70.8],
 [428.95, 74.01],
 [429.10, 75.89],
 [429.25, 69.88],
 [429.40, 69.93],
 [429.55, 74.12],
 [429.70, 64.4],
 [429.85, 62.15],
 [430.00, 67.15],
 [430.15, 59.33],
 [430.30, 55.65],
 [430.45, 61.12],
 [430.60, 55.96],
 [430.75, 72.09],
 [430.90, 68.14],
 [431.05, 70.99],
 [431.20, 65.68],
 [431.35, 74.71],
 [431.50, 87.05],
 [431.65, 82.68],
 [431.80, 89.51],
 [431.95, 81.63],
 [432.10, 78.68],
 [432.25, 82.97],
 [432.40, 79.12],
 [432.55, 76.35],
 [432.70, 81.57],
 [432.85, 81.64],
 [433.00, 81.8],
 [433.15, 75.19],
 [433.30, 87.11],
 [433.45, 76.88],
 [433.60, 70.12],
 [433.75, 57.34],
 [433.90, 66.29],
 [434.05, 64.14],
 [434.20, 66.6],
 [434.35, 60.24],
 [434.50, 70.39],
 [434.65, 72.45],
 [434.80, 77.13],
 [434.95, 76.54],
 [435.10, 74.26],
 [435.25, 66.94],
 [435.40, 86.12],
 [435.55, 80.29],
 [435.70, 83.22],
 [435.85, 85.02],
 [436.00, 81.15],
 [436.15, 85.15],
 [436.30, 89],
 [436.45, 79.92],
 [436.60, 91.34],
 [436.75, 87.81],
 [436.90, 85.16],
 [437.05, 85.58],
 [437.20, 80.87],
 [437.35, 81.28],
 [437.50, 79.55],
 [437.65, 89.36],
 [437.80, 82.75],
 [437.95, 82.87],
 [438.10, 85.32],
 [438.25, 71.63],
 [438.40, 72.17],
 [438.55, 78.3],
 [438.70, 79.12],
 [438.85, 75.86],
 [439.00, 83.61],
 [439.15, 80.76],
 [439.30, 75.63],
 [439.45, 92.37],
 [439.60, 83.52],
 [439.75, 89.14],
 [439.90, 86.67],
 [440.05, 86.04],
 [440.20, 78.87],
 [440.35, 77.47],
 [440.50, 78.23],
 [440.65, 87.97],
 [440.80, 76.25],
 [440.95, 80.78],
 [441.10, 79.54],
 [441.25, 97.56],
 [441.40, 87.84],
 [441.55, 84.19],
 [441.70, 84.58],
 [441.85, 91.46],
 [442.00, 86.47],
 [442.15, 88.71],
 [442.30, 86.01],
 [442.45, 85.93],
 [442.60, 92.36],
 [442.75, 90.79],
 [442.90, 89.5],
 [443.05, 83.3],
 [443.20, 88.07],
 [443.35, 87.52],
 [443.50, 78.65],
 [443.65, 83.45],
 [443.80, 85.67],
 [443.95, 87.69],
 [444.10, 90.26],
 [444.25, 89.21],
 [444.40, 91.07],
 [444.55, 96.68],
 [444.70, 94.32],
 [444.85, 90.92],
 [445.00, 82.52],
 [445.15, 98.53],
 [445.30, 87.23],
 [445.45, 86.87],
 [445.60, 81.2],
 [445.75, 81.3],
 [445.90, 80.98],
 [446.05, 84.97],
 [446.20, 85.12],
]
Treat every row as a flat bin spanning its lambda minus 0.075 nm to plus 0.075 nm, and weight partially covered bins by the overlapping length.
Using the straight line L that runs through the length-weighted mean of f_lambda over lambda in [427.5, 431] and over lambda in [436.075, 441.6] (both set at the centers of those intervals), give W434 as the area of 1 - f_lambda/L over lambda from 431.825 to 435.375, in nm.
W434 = 0.09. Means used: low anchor 71.1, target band 74.5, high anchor 83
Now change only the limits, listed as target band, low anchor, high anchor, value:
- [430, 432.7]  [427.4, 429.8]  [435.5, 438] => 0.19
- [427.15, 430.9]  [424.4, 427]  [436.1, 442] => 0.46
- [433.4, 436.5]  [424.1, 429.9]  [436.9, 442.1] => 0.24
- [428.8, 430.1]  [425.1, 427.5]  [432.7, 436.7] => 0.15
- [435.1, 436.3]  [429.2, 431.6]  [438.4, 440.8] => -0.09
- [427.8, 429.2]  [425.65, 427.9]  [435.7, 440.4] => 0.03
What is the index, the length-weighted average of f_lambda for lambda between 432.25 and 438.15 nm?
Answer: 78.6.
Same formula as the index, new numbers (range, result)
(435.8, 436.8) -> 85.6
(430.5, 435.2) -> 74.3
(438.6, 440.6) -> 82.1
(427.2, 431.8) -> 72.4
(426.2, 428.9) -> 77.8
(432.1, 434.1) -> 75.7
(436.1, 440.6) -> 82.5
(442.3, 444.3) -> 87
